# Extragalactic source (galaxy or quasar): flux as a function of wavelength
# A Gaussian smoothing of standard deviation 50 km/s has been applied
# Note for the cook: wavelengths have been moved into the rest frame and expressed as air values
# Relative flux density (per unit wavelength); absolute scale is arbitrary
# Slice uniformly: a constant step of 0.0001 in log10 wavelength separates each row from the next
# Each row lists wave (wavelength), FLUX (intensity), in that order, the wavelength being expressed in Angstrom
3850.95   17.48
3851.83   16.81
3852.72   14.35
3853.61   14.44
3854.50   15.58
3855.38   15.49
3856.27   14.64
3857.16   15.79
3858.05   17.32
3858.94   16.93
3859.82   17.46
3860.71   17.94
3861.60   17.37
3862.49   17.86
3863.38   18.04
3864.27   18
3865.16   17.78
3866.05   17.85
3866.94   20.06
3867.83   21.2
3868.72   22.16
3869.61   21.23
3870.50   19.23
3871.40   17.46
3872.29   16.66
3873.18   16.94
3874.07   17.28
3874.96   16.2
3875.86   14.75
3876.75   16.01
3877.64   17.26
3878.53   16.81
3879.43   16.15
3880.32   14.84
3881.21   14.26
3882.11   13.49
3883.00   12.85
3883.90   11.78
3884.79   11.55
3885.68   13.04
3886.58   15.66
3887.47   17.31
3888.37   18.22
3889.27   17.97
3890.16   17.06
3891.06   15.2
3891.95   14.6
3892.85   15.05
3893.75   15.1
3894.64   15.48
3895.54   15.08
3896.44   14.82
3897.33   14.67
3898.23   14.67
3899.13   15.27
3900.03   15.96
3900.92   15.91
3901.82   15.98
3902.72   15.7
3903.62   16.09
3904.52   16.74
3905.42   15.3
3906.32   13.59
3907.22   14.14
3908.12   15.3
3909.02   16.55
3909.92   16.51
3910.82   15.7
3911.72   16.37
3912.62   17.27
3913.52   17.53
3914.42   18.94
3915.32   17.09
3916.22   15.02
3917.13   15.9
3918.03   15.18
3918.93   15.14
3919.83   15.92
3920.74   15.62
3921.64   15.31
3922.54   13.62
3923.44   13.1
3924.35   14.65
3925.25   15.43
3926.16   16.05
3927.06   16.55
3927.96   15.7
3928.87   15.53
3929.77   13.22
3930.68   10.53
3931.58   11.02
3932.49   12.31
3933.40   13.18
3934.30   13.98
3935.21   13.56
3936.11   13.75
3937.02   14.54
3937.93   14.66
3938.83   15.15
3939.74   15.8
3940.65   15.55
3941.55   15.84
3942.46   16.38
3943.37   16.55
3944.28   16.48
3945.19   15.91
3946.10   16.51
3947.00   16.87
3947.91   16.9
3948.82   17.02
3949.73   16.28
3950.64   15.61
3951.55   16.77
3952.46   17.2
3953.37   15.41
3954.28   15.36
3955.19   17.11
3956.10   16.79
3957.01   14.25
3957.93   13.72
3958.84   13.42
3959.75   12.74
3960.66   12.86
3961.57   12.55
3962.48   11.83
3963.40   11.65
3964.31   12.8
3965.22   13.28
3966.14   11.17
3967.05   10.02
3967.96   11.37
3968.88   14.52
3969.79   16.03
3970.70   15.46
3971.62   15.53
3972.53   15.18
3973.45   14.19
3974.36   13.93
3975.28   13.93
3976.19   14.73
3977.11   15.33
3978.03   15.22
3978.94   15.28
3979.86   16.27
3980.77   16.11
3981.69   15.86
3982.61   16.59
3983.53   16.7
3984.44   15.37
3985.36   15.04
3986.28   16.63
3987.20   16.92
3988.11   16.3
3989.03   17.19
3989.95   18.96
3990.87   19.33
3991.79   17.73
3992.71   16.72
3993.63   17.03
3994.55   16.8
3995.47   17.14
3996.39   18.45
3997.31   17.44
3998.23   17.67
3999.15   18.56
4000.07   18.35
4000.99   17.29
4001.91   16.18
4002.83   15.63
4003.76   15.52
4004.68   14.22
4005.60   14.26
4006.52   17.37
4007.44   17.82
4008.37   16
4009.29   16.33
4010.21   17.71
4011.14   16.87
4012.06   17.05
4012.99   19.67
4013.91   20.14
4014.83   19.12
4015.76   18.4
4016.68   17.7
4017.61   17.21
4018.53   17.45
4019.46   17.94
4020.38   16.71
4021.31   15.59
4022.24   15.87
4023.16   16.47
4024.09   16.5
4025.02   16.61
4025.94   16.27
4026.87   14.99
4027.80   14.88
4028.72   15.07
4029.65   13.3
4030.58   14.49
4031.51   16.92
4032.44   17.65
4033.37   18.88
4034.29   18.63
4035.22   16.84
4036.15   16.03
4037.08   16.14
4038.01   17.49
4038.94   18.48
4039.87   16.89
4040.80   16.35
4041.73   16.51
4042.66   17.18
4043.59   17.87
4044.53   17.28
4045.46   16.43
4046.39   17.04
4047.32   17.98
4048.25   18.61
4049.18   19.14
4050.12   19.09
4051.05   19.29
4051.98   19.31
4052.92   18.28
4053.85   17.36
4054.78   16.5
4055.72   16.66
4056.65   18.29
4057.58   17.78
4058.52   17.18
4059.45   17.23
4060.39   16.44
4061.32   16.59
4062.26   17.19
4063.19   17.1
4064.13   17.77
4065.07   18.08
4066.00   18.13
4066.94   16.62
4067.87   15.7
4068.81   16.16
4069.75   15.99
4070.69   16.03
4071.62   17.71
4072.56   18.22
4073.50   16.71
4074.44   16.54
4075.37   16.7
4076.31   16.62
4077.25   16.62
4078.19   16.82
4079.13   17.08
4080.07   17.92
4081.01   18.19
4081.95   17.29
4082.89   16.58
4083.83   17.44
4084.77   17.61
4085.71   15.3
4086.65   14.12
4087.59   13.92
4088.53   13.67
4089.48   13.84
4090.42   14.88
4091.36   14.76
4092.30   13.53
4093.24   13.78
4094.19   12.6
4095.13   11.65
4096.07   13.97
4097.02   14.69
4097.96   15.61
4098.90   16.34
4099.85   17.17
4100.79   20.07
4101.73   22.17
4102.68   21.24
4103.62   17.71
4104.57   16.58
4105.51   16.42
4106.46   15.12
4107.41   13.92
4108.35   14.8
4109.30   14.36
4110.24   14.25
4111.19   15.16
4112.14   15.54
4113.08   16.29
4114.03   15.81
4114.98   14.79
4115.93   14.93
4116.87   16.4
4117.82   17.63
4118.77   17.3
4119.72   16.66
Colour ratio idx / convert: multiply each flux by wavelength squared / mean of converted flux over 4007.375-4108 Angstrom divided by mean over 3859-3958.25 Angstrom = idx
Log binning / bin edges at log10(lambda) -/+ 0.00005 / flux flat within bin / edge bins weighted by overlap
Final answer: 1.14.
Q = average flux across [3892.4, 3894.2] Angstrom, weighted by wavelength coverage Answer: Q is 15.1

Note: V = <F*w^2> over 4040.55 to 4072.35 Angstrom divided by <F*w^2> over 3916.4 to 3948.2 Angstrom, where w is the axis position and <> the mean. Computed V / 1.24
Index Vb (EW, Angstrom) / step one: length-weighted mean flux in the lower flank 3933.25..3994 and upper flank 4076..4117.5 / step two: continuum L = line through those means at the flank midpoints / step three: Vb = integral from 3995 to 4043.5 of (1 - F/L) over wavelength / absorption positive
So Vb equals -4.4 Angstrom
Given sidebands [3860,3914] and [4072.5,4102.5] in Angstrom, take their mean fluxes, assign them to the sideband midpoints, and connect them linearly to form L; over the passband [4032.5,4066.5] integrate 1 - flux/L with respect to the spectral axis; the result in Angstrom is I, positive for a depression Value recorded -3.1 Angstrom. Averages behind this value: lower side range 16.3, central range 17.6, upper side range 16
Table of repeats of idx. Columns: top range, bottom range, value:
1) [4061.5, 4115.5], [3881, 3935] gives 1.17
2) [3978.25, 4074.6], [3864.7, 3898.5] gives 1.13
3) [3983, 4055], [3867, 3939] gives 1.17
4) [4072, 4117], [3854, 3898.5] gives 1.09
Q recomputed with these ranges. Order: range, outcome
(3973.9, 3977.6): 14.5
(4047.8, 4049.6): 18.9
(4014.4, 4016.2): 18.7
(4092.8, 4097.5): 13.3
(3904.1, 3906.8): 15.2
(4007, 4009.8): 16.7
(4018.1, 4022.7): 16.7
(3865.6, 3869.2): 20.3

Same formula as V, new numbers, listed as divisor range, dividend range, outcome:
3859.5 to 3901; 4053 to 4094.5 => 1.10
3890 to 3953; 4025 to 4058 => 1.18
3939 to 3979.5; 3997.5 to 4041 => 1.17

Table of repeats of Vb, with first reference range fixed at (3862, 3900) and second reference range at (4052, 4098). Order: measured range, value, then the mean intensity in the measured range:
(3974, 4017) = -1.30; 16.8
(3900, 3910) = 0.45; 15.6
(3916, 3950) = 2.73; 15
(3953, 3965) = 1.80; 13.9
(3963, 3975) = 2.08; 13.5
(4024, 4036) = 0.05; 16.2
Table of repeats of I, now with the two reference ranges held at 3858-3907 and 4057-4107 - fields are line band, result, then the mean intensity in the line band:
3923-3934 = 1.62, 13.9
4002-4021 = -0.84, 17.1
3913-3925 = 0.53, 15.6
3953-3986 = 4.00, 14.4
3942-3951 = -0.05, 16.5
